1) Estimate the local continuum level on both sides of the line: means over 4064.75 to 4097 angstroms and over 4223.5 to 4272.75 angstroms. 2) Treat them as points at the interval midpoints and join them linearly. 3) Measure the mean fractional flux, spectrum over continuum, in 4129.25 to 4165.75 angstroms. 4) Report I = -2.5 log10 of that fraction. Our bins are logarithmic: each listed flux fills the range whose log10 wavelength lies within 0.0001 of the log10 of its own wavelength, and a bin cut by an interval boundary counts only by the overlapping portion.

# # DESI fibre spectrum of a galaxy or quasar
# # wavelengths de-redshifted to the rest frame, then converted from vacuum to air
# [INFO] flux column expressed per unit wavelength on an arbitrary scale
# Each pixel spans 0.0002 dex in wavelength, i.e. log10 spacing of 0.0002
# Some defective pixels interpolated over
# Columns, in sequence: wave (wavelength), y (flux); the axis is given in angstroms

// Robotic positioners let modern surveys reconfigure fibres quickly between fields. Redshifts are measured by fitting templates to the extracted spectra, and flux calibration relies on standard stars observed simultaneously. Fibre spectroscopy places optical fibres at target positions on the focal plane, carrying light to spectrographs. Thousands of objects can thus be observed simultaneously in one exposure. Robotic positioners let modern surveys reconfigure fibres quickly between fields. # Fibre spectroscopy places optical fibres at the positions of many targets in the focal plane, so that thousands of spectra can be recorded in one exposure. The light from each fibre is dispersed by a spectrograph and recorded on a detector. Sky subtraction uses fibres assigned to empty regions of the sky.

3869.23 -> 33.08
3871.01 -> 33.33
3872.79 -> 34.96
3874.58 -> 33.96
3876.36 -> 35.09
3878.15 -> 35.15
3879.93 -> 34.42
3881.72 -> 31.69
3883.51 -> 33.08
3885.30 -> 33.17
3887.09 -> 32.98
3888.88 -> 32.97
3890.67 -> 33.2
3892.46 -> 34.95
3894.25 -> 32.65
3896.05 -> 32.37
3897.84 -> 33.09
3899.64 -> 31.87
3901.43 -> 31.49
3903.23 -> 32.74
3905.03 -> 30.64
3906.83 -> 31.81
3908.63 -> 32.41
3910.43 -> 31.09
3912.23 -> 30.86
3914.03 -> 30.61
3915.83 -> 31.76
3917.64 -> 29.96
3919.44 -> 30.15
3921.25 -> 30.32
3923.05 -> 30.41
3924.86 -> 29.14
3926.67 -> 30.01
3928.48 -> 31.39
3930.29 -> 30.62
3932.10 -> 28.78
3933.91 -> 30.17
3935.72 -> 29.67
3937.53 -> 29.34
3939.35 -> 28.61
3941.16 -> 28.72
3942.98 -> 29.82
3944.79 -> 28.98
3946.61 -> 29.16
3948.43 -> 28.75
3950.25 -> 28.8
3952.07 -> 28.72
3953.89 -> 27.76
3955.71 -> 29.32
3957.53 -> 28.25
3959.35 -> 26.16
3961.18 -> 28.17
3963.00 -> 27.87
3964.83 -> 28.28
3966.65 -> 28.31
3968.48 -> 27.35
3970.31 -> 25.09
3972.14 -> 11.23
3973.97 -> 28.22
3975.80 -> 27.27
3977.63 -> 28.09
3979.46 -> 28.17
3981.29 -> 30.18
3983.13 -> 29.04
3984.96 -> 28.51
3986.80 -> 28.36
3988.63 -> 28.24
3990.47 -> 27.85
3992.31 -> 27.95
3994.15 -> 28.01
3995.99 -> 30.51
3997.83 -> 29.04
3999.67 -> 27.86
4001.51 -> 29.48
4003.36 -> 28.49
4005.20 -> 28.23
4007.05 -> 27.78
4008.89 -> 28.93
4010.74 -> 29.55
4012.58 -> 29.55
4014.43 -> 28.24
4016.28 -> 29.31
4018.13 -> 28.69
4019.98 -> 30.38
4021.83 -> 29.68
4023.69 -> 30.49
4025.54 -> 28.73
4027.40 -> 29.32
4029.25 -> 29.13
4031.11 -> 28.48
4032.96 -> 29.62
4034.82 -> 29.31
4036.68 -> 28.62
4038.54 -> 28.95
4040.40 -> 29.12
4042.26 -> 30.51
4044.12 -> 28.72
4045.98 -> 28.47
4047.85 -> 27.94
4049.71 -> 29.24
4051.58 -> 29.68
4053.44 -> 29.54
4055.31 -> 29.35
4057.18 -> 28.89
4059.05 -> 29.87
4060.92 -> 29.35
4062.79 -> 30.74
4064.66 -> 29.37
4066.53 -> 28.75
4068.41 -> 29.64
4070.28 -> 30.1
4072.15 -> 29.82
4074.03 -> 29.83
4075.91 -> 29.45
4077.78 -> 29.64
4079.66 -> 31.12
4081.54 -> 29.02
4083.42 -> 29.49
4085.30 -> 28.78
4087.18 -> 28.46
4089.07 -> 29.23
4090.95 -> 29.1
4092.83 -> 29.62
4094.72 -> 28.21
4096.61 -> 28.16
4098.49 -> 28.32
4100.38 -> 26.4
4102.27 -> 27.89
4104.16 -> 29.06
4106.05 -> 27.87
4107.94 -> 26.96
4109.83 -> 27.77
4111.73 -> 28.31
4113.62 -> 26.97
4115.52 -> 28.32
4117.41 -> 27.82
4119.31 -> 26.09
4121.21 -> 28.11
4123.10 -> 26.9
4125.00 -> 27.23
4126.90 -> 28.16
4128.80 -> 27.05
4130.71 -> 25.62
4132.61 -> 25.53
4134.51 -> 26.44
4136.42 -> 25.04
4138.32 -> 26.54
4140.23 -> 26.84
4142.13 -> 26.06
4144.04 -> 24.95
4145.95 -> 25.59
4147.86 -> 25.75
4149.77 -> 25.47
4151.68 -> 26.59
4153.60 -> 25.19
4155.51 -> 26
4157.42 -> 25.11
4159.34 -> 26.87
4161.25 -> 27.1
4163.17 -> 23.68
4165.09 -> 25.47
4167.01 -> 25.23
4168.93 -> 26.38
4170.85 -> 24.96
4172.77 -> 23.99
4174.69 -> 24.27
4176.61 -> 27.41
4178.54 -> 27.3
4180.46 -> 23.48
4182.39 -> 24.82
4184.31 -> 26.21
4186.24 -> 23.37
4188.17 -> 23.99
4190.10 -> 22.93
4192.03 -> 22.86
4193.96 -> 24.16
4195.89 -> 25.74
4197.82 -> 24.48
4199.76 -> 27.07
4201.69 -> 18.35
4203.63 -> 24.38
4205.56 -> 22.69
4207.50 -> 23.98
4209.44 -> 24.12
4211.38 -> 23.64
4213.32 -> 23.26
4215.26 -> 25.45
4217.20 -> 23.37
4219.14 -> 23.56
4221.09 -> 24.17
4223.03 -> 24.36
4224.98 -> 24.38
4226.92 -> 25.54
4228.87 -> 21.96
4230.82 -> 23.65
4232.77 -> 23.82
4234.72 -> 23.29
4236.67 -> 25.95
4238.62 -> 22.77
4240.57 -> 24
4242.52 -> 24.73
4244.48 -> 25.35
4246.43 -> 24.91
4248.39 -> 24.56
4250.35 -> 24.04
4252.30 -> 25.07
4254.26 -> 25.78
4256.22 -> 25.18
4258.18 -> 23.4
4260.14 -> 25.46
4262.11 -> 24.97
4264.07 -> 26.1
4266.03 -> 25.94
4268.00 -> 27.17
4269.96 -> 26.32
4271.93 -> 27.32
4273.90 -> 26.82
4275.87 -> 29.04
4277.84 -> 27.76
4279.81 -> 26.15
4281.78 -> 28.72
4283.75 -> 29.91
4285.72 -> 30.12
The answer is 0.071 mag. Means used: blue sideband 29.3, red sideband 24.9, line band 25.8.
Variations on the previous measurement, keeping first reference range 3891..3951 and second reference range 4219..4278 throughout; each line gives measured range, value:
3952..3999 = 0.08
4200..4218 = 0.10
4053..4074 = -0.05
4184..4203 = 0.09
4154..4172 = 0.04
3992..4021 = 0.01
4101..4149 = 0.01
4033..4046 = -0.02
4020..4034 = -0.02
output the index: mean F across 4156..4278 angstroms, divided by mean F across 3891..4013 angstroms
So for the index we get 0.8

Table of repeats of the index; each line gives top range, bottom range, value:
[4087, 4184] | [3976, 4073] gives 0.92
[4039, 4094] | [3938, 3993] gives 1.06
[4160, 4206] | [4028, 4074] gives 0.84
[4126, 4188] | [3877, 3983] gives 0.86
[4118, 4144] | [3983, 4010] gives 0.93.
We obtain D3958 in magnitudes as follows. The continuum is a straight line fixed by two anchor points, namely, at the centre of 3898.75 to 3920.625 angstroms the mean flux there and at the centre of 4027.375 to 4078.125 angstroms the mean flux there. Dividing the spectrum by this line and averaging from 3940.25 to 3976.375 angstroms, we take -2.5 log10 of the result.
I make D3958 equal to 0.12 mag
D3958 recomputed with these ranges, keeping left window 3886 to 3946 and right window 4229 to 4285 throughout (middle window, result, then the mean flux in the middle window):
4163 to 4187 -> 0.07 mag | 25.2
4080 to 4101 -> -0.02 mag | 28.7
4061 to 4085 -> -0.04 mag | 29.7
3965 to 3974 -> 0.25 mag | 24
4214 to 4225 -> 0.09 mag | 24.2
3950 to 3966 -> 0.08 mag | 28.1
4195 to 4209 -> 0.12 mag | 23.8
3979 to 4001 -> 0.04 mag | 28.7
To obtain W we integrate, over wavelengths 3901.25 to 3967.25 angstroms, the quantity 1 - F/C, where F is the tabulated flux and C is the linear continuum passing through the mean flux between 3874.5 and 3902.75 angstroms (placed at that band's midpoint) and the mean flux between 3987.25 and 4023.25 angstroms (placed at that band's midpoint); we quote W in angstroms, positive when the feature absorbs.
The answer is 3.9 angstroms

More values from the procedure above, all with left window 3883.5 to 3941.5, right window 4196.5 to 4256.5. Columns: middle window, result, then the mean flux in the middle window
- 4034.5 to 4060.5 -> -0.9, 29.2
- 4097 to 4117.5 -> -0.7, 27.8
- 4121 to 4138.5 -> -0.2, 26.6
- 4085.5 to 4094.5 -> -0.6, 29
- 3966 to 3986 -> 2.2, 26.5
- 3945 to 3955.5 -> 0.6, 28.7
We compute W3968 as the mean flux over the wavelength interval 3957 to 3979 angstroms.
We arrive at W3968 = 26.2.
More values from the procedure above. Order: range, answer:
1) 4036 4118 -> 28.9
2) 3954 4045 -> 28.3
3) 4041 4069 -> 29.3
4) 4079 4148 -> 27.5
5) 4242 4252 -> 24.7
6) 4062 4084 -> 29.7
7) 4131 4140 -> 26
